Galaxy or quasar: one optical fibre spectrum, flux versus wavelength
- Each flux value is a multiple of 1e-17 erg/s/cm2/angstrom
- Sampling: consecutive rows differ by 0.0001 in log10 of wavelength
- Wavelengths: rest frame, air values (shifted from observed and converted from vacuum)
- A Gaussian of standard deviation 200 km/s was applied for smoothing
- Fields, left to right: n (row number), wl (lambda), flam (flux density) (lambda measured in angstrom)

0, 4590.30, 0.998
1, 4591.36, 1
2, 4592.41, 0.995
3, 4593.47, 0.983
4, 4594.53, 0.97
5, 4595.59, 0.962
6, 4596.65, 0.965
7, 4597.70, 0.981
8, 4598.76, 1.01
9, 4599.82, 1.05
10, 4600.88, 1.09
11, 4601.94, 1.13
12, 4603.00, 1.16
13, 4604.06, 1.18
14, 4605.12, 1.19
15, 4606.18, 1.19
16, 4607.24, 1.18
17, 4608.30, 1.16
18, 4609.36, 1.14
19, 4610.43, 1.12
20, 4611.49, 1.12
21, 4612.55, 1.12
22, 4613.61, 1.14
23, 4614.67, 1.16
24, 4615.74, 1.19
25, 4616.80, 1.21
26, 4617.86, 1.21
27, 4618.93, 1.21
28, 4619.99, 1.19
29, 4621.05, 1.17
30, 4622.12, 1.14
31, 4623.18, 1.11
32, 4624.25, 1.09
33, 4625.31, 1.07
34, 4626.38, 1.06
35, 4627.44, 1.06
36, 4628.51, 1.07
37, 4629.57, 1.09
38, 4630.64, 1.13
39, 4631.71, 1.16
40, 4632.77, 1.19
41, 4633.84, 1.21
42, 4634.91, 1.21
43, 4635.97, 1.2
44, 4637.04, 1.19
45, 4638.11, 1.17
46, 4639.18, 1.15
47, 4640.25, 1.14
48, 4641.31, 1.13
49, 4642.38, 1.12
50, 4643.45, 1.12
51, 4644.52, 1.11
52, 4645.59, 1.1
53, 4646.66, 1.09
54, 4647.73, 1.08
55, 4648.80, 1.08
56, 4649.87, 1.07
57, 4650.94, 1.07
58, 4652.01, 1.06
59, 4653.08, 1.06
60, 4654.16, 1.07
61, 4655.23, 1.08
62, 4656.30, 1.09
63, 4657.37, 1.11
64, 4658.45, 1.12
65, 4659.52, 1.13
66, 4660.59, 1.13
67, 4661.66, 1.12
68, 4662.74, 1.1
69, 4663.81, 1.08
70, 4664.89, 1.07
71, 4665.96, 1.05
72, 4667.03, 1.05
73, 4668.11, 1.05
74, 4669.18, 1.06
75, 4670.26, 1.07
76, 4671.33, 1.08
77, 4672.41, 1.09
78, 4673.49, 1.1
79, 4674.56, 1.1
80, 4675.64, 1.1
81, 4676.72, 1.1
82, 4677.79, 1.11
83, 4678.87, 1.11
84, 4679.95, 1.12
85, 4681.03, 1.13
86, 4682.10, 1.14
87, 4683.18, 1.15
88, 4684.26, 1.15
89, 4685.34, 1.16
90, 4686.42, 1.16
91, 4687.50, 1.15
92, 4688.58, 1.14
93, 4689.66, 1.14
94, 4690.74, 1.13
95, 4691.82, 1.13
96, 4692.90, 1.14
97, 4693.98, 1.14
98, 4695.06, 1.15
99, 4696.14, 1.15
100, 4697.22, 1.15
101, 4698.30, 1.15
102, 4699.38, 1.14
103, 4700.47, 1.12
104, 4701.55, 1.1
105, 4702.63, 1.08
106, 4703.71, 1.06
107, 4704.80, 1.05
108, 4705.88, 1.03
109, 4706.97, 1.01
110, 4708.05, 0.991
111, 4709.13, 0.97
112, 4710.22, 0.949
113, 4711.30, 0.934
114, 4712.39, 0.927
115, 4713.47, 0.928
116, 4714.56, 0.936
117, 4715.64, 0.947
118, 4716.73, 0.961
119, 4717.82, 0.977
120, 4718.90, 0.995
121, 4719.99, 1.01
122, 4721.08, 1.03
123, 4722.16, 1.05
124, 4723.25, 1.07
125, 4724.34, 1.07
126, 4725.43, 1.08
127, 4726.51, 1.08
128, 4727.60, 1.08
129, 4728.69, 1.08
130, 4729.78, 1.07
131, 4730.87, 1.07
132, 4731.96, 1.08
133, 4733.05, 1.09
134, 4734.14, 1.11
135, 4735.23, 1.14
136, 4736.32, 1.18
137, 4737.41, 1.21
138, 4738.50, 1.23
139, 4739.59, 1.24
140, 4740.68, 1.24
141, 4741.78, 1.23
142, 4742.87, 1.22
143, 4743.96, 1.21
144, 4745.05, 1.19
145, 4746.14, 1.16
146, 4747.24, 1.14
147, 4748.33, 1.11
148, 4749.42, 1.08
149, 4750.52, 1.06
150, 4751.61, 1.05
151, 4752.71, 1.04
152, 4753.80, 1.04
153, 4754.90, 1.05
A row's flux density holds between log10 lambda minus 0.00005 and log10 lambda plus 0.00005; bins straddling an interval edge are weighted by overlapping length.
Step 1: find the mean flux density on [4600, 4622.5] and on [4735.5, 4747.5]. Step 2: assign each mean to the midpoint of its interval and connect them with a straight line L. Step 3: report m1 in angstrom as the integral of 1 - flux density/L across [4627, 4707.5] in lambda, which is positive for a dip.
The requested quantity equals 4.58 angstrom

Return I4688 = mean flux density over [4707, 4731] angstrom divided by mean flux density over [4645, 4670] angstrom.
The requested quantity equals 0.9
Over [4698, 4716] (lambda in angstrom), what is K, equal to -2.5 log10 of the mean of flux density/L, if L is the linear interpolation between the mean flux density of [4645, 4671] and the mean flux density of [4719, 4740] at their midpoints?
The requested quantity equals 0.08 mag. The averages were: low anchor 1.08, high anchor 1.1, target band 1.02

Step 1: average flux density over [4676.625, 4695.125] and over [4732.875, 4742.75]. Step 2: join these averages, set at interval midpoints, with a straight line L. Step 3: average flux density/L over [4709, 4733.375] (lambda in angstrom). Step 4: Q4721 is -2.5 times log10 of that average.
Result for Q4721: 0.16 mag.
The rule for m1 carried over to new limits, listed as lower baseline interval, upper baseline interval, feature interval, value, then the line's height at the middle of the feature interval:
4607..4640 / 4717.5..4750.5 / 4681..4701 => -0.2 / 1.13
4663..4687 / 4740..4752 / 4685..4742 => 2.4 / 1.13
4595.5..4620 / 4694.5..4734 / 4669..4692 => -1.0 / 1.07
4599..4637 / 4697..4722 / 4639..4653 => 0.1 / 1.11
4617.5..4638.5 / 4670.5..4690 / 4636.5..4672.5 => 1.2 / 1.13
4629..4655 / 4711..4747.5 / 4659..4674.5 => 0.4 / 1.11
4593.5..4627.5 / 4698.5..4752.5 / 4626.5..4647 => -0.6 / 1.11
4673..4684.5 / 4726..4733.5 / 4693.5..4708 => 0.0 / 1.1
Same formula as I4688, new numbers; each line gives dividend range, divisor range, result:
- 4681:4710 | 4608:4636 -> 0.97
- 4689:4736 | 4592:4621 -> 0.95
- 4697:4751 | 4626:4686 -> 0.97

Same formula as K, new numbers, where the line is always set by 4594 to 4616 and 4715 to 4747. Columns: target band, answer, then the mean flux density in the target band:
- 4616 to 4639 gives -0.04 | 1.15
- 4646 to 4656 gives 0.03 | 1.07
